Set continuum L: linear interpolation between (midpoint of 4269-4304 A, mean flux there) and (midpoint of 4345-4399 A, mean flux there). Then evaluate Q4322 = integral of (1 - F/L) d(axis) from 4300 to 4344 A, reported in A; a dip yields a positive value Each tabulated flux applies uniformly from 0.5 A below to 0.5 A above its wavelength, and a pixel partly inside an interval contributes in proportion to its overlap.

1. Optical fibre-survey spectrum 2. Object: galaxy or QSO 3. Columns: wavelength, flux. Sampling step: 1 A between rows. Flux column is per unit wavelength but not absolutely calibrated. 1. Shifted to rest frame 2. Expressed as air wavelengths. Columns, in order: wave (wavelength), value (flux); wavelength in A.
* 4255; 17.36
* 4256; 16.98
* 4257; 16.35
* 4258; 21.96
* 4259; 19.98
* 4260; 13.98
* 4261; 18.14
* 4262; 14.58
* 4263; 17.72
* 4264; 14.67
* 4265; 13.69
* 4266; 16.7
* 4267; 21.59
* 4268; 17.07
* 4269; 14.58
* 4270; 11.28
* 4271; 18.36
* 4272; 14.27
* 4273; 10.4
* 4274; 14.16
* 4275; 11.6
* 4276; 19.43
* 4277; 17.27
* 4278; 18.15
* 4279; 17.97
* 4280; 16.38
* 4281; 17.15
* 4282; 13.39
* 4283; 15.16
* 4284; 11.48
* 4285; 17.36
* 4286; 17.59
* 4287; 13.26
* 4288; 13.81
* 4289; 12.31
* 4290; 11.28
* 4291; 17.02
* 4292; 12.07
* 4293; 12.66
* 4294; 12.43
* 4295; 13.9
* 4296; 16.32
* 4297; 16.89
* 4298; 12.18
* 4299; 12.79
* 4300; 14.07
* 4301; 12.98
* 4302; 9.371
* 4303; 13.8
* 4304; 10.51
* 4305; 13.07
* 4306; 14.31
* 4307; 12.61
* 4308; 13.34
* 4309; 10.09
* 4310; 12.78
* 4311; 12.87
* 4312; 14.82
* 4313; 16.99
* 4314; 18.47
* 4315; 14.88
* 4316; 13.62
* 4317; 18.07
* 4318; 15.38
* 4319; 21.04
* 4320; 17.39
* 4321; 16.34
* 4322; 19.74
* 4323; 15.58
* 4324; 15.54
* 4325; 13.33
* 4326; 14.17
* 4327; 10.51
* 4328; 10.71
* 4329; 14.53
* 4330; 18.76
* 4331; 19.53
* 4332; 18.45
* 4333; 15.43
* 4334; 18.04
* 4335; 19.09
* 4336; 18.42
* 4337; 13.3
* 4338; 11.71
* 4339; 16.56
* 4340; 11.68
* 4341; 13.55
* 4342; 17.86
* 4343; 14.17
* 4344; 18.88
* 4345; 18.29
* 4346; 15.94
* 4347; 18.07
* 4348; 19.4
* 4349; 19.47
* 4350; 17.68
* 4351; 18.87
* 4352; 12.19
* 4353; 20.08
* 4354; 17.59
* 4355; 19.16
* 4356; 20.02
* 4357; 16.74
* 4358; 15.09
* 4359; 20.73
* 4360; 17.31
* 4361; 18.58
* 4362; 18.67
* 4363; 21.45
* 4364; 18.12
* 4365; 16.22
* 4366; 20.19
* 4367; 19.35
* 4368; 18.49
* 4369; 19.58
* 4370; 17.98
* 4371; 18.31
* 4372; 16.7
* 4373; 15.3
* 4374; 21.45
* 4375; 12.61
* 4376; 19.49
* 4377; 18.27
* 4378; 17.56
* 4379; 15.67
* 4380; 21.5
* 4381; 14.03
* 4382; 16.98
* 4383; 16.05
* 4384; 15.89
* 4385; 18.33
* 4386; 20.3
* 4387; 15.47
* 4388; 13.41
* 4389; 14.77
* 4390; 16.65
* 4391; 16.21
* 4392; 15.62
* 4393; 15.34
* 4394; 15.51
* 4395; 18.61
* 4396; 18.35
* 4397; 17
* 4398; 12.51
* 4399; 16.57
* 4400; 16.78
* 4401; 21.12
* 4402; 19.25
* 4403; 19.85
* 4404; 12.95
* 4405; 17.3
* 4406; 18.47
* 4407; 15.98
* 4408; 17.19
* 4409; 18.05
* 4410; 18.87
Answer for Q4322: 1.8 A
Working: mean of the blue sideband 14.3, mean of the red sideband 17.4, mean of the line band 15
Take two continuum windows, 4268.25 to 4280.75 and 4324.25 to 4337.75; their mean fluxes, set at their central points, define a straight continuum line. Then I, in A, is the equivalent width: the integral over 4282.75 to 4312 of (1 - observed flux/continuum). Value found 3.9 A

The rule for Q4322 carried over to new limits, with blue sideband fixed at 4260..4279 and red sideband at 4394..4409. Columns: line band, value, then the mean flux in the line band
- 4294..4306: 2.11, 13.3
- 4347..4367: -1.87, 18.3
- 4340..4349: -0.13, 16.9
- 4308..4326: 0.79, 15.6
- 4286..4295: 1.47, 13.4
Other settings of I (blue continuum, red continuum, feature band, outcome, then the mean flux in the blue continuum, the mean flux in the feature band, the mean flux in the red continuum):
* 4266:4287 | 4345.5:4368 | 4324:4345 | 2.4 A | 15.7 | 15.5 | 18.2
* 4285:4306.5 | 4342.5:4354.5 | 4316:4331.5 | -0.3 A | 13.5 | 16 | 17.6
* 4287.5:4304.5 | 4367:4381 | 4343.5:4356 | -1.3 A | 13.2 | 18.1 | 17.8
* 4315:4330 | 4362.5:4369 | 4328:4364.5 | 0.5 A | 15.5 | 17.2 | 19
